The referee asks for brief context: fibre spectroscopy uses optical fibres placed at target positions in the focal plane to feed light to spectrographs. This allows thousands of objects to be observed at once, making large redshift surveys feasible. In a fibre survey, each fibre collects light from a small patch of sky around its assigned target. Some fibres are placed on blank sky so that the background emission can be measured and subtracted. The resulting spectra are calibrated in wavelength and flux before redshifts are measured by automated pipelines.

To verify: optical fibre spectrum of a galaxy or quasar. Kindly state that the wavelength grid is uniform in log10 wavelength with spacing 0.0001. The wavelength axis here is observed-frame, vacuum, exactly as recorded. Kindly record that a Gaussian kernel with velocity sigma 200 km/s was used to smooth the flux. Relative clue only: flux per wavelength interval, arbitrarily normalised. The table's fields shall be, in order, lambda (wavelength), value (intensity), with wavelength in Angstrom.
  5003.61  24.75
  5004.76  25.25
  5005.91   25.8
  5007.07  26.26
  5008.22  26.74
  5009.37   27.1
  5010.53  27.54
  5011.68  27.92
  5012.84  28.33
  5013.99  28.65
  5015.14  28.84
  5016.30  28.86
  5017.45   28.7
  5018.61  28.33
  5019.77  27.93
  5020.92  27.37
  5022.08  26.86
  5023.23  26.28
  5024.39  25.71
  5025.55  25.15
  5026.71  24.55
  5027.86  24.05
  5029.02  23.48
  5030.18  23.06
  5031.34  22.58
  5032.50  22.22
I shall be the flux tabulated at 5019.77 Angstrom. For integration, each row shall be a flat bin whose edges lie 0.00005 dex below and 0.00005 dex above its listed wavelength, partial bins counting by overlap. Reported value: 27.93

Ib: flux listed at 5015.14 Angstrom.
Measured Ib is 28.84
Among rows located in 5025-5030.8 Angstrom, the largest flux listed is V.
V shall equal 25.15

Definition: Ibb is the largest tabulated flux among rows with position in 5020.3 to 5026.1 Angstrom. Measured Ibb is 27.37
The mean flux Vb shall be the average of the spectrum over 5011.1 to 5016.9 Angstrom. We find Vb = 28.6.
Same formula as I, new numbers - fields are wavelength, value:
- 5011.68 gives 27.92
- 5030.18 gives 23.06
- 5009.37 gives 27.1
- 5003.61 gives 24.75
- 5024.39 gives 25.71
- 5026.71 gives 24.55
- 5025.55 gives 25.15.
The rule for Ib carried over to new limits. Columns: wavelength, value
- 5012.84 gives 28.33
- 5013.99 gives 28.65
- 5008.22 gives 26.74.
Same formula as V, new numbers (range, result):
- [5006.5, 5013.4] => 28.33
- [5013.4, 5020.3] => 28.86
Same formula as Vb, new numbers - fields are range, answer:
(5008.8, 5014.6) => 27.9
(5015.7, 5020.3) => 28.4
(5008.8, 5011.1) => 27.2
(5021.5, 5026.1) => 26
